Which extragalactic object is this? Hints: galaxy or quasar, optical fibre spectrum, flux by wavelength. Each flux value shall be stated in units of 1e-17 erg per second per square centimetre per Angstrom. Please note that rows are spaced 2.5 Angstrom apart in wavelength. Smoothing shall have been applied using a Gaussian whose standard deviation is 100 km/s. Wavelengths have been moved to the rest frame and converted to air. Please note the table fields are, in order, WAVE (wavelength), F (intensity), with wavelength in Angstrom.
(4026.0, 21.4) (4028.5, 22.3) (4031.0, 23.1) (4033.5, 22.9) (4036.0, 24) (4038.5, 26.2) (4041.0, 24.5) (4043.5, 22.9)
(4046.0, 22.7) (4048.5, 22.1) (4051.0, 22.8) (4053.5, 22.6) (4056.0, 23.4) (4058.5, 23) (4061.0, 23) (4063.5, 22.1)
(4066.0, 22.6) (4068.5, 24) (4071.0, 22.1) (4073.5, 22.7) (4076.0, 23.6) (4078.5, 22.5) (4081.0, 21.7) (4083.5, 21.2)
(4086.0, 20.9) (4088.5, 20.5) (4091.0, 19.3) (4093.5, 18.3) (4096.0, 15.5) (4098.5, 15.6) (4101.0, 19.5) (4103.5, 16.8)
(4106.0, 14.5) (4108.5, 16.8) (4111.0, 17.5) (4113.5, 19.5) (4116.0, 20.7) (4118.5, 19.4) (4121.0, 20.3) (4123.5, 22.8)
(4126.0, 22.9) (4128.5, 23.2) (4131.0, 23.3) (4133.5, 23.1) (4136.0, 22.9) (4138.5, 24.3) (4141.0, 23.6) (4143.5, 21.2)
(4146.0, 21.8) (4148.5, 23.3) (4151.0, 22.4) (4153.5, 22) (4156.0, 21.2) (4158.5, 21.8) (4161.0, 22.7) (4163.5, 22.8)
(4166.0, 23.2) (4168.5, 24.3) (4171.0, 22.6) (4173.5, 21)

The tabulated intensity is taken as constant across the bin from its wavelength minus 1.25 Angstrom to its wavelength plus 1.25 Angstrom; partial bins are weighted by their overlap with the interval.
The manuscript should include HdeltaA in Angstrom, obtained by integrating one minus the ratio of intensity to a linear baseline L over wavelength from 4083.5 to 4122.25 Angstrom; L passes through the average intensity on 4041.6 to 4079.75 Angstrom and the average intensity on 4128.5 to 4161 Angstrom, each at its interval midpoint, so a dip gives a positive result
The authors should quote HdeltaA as 7.3 Angstrom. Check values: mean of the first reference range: 22.8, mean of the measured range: 18.4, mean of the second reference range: 22.6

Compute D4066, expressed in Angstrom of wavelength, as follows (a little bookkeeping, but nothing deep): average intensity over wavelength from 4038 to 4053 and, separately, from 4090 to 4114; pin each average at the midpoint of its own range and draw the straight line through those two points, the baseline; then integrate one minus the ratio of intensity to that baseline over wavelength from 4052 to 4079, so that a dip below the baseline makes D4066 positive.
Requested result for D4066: -2.2 Angstrom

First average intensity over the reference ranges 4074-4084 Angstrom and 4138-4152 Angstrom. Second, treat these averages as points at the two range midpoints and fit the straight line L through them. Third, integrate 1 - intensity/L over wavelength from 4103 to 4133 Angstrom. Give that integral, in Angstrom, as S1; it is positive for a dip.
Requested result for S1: 3.5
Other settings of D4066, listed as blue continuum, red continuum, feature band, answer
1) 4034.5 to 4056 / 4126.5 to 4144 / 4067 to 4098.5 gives 3.4 Angstrom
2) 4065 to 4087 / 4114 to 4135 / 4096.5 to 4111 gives 3.6 Angstrom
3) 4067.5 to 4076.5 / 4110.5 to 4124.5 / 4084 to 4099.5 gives 2.3 Angstrom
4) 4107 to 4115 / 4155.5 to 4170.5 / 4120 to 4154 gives -4.0 Angstrom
